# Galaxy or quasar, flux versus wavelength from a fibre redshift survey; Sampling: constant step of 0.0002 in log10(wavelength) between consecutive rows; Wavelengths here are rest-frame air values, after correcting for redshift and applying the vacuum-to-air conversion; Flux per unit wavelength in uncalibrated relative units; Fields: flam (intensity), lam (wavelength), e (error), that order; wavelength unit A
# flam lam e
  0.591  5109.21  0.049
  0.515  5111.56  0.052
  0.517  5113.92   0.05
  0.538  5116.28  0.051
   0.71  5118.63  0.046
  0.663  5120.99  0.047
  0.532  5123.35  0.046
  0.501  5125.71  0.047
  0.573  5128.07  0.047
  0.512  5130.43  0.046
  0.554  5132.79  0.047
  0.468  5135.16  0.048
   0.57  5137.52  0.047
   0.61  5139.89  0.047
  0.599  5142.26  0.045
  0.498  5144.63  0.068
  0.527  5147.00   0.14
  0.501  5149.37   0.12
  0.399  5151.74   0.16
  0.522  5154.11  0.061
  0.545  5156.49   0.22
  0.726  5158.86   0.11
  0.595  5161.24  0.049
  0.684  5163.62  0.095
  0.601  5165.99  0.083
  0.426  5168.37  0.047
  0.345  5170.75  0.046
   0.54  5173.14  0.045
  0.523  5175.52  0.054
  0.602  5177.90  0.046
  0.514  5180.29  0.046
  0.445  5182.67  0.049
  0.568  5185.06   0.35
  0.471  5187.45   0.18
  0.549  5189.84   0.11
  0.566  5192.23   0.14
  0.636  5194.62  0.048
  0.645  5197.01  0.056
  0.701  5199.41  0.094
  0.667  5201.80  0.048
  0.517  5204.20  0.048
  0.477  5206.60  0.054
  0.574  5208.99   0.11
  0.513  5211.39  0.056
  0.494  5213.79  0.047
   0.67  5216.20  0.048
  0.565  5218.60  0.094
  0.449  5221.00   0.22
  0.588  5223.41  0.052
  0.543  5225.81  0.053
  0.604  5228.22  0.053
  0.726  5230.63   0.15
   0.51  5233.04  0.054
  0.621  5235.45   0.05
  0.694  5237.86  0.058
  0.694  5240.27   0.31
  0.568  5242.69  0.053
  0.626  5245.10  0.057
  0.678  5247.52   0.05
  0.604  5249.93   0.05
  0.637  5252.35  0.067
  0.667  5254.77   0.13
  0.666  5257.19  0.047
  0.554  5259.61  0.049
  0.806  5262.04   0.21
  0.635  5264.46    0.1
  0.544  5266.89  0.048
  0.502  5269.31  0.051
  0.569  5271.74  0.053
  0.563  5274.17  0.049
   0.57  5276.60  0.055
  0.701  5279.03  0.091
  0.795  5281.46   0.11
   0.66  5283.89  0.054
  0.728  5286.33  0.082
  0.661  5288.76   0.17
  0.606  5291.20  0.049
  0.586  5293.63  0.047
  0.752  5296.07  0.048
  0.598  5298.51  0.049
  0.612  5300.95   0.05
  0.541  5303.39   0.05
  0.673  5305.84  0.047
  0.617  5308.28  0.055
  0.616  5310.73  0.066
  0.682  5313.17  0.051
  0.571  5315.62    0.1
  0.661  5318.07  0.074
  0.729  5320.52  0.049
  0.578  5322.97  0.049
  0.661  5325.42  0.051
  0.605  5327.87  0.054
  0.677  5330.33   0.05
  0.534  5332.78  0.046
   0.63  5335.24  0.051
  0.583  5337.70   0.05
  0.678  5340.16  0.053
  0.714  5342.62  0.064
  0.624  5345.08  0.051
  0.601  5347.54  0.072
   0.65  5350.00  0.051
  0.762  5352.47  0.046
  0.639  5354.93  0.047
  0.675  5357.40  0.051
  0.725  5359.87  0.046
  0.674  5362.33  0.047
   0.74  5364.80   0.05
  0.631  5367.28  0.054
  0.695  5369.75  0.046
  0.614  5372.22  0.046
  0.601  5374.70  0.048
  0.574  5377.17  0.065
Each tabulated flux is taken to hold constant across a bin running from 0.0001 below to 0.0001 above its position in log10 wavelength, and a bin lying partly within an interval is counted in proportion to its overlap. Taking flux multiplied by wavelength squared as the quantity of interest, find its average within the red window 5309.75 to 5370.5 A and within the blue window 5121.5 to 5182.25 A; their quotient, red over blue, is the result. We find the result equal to 1.3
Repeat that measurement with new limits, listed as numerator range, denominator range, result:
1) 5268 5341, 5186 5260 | 1.09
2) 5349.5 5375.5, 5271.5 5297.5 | 1.06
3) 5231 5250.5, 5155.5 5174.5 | 1.16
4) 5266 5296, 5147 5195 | 1.23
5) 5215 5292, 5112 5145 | 1.17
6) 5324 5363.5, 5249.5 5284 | 1.06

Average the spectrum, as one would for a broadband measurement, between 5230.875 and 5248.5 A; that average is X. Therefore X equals 0.632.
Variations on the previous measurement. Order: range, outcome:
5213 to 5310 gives 0.622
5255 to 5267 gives 0.652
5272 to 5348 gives 0.638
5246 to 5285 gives 0.634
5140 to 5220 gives 0.552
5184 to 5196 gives 0.559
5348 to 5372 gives 0.682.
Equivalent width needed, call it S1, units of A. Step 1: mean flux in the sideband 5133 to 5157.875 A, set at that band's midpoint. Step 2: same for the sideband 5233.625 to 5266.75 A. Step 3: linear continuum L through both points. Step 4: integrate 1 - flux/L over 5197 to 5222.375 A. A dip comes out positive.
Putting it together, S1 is 1.3 A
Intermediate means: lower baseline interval 0.527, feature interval 0.567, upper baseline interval 0.644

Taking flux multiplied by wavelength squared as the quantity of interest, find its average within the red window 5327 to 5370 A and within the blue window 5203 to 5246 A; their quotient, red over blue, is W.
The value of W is 1.2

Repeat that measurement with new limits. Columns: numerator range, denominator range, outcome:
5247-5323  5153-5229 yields 1.18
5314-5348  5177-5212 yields 1.18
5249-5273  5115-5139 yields 1.16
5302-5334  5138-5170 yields 1.20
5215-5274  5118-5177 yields 1.16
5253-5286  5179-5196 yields 1.22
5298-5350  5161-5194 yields 1.25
